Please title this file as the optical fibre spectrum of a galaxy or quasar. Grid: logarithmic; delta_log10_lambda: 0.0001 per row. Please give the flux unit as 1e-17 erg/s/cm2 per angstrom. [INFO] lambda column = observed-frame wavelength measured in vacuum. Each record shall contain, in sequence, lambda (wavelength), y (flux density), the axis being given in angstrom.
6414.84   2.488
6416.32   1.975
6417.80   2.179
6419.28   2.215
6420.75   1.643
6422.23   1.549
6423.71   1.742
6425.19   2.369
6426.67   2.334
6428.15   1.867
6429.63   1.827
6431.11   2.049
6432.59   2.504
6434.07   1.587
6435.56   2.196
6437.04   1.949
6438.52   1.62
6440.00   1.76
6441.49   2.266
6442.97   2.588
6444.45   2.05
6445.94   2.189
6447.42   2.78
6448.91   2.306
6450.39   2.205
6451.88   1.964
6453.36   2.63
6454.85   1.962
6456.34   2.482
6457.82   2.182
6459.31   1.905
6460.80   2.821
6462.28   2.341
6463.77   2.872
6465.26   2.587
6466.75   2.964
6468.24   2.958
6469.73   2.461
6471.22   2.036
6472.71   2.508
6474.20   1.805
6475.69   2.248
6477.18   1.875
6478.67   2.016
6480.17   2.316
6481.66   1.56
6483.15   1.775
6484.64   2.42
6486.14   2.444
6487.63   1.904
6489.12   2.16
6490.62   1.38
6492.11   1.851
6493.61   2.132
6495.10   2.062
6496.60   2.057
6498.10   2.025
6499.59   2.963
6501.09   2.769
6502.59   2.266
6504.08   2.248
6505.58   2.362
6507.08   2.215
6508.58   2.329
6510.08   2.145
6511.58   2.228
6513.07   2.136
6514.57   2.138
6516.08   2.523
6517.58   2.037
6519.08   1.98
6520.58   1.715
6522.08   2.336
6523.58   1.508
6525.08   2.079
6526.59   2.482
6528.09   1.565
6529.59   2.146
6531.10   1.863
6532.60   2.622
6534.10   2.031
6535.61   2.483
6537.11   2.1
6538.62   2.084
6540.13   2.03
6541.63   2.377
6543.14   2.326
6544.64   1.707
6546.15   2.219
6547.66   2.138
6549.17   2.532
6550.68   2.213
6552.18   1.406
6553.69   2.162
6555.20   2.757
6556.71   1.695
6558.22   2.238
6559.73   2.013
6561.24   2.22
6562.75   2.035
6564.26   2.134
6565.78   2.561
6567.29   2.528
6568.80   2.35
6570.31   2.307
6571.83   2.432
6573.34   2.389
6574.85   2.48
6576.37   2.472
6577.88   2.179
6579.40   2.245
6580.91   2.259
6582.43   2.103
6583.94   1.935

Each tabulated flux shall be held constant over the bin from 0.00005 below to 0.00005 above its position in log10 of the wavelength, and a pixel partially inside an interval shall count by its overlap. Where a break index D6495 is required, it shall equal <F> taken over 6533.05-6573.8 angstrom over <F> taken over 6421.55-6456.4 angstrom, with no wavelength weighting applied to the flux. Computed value 1.05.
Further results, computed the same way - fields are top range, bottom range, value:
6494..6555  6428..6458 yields 1.01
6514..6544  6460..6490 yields 0.92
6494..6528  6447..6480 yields 0.93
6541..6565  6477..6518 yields 0.99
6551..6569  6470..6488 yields 1.04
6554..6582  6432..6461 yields 1.05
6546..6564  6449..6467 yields 0.89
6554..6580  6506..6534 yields 1.08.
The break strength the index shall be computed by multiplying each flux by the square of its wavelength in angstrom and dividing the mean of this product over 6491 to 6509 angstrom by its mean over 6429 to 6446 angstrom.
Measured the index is 1.12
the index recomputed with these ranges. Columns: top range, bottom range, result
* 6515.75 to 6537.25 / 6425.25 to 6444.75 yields 1.05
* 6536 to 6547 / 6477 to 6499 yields 1.08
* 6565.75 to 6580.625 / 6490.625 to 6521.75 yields 1.11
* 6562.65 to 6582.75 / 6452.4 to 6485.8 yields 1.05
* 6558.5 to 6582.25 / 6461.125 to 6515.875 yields 1.05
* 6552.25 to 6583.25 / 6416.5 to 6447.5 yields 1.15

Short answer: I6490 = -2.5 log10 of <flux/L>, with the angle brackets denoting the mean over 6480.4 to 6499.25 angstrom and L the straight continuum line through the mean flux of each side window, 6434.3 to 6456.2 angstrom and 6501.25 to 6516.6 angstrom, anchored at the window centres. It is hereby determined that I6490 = 0.12 mag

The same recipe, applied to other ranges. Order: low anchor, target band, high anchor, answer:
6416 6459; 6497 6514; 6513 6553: -0.11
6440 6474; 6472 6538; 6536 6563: 0.06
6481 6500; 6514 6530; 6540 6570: 0.04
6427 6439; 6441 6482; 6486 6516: -0.13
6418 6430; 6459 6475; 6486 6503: -0.20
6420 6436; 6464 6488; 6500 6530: -0.09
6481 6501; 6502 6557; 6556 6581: 0.02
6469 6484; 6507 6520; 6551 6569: -0.04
